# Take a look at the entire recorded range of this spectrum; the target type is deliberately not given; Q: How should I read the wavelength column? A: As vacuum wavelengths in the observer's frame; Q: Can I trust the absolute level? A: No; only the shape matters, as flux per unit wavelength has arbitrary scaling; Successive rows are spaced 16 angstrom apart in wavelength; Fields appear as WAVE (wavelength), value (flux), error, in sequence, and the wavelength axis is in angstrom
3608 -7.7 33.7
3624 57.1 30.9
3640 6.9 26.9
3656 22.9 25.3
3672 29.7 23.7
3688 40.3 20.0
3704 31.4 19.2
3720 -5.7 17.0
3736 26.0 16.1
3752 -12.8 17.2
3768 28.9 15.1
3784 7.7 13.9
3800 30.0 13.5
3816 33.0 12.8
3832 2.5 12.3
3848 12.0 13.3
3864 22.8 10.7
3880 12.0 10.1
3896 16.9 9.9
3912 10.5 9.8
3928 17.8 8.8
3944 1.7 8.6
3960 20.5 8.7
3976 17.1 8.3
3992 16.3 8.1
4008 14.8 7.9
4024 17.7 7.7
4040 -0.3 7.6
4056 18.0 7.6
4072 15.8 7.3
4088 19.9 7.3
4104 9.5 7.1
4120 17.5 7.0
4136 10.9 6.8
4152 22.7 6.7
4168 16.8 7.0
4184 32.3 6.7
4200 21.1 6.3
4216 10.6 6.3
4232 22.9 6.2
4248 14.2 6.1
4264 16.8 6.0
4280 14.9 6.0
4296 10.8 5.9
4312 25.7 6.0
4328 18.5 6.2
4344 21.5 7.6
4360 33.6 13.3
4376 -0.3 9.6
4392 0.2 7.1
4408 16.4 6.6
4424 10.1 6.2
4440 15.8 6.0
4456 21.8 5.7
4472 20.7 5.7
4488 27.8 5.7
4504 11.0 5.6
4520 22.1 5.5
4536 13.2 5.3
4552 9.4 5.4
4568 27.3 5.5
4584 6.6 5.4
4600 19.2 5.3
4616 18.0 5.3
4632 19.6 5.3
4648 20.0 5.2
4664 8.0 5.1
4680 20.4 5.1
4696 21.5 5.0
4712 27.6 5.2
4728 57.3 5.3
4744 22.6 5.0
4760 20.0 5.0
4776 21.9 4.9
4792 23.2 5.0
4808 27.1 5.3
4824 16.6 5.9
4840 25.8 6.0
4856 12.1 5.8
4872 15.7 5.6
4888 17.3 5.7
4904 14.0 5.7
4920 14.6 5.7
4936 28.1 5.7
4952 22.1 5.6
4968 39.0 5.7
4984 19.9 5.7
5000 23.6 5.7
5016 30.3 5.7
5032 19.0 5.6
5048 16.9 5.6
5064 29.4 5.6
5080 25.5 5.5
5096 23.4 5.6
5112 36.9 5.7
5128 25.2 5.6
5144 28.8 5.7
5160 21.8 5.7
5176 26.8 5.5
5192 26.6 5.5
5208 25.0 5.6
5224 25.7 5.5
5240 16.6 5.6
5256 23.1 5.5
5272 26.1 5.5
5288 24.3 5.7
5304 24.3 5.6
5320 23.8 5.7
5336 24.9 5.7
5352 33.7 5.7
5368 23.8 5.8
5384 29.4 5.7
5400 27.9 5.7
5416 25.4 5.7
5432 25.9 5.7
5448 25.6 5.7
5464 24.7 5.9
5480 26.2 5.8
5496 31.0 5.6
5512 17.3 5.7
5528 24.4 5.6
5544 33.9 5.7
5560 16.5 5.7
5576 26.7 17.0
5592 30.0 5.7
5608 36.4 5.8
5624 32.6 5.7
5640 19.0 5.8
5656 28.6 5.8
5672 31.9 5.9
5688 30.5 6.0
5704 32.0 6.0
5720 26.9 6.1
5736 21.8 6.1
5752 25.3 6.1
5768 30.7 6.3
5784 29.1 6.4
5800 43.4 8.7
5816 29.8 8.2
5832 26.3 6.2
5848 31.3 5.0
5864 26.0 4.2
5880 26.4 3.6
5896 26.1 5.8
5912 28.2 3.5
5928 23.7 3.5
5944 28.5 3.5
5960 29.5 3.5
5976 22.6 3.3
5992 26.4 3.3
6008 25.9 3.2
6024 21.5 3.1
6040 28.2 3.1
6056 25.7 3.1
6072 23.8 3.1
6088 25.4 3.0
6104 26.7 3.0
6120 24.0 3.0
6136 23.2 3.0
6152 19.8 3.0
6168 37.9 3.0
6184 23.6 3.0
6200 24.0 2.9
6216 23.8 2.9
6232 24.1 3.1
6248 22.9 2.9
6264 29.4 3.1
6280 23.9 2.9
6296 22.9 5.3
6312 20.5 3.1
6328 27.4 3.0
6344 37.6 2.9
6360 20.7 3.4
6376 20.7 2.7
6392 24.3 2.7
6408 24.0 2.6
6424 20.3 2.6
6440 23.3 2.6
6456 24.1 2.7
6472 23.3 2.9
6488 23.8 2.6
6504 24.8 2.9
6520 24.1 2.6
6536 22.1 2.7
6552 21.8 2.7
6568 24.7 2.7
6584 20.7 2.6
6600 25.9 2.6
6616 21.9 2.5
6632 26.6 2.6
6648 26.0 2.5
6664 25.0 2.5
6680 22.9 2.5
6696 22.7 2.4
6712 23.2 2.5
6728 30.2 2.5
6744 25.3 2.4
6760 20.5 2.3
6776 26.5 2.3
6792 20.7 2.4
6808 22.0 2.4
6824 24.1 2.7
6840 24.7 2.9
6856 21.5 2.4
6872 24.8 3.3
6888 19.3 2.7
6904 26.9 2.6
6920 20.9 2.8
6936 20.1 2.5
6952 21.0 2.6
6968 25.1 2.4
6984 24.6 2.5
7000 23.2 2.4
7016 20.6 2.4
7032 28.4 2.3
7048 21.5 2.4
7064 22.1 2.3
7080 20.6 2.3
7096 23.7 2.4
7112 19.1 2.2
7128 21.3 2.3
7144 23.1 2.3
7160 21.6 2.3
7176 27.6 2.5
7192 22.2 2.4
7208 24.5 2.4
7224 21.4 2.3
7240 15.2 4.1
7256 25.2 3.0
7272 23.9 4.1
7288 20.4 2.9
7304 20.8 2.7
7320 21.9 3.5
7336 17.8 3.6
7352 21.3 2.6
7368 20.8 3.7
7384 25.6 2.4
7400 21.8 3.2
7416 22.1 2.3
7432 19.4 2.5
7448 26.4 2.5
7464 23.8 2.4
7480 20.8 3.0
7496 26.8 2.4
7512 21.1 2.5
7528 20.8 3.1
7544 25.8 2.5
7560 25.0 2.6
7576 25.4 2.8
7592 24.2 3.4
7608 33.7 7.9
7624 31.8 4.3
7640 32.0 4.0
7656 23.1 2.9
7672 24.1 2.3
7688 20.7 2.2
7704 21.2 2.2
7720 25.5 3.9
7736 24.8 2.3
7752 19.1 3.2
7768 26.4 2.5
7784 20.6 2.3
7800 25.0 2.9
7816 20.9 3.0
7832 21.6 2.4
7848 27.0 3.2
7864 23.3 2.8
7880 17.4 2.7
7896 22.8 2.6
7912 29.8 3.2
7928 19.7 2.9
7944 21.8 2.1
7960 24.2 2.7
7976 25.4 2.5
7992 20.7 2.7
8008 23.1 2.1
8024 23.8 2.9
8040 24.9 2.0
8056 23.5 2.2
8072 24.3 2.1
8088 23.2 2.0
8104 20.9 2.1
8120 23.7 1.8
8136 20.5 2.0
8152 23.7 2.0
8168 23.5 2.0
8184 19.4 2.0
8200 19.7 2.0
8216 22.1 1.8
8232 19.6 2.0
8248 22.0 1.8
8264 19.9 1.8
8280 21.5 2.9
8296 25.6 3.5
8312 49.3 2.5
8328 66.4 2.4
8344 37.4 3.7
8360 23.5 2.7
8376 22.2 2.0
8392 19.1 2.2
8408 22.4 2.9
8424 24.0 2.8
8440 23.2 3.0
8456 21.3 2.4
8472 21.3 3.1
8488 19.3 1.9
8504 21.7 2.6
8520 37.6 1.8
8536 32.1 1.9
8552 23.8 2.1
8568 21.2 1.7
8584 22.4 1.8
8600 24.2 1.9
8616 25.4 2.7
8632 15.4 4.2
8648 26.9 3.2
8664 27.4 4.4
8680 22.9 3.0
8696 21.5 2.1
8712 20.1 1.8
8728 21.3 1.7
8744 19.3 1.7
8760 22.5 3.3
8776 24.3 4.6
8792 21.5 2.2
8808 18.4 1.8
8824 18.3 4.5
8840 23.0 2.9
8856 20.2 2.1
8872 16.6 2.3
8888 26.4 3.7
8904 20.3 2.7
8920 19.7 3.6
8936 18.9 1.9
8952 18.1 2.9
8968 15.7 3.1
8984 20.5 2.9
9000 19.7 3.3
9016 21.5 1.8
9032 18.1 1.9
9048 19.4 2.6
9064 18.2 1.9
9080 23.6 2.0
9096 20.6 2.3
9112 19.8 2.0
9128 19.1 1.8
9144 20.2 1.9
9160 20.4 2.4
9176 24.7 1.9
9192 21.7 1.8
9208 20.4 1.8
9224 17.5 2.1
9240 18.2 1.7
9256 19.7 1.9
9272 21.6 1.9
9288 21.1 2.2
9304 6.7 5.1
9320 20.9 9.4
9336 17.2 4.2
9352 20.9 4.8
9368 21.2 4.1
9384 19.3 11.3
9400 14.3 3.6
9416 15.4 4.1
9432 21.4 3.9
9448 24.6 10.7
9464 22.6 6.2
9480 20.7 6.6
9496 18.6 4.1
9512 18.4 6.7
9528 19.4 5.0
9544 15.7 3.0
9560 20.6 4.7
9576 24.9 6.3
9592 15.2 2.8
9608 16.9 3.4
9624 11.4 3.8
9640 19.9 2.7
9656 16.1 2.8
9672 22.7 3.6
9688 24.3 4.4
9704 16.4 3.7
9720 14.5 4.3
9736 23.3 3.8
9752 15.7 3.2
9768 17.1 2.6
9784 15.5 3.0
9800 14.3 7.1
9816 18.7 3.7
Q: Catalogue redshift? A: 0.27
